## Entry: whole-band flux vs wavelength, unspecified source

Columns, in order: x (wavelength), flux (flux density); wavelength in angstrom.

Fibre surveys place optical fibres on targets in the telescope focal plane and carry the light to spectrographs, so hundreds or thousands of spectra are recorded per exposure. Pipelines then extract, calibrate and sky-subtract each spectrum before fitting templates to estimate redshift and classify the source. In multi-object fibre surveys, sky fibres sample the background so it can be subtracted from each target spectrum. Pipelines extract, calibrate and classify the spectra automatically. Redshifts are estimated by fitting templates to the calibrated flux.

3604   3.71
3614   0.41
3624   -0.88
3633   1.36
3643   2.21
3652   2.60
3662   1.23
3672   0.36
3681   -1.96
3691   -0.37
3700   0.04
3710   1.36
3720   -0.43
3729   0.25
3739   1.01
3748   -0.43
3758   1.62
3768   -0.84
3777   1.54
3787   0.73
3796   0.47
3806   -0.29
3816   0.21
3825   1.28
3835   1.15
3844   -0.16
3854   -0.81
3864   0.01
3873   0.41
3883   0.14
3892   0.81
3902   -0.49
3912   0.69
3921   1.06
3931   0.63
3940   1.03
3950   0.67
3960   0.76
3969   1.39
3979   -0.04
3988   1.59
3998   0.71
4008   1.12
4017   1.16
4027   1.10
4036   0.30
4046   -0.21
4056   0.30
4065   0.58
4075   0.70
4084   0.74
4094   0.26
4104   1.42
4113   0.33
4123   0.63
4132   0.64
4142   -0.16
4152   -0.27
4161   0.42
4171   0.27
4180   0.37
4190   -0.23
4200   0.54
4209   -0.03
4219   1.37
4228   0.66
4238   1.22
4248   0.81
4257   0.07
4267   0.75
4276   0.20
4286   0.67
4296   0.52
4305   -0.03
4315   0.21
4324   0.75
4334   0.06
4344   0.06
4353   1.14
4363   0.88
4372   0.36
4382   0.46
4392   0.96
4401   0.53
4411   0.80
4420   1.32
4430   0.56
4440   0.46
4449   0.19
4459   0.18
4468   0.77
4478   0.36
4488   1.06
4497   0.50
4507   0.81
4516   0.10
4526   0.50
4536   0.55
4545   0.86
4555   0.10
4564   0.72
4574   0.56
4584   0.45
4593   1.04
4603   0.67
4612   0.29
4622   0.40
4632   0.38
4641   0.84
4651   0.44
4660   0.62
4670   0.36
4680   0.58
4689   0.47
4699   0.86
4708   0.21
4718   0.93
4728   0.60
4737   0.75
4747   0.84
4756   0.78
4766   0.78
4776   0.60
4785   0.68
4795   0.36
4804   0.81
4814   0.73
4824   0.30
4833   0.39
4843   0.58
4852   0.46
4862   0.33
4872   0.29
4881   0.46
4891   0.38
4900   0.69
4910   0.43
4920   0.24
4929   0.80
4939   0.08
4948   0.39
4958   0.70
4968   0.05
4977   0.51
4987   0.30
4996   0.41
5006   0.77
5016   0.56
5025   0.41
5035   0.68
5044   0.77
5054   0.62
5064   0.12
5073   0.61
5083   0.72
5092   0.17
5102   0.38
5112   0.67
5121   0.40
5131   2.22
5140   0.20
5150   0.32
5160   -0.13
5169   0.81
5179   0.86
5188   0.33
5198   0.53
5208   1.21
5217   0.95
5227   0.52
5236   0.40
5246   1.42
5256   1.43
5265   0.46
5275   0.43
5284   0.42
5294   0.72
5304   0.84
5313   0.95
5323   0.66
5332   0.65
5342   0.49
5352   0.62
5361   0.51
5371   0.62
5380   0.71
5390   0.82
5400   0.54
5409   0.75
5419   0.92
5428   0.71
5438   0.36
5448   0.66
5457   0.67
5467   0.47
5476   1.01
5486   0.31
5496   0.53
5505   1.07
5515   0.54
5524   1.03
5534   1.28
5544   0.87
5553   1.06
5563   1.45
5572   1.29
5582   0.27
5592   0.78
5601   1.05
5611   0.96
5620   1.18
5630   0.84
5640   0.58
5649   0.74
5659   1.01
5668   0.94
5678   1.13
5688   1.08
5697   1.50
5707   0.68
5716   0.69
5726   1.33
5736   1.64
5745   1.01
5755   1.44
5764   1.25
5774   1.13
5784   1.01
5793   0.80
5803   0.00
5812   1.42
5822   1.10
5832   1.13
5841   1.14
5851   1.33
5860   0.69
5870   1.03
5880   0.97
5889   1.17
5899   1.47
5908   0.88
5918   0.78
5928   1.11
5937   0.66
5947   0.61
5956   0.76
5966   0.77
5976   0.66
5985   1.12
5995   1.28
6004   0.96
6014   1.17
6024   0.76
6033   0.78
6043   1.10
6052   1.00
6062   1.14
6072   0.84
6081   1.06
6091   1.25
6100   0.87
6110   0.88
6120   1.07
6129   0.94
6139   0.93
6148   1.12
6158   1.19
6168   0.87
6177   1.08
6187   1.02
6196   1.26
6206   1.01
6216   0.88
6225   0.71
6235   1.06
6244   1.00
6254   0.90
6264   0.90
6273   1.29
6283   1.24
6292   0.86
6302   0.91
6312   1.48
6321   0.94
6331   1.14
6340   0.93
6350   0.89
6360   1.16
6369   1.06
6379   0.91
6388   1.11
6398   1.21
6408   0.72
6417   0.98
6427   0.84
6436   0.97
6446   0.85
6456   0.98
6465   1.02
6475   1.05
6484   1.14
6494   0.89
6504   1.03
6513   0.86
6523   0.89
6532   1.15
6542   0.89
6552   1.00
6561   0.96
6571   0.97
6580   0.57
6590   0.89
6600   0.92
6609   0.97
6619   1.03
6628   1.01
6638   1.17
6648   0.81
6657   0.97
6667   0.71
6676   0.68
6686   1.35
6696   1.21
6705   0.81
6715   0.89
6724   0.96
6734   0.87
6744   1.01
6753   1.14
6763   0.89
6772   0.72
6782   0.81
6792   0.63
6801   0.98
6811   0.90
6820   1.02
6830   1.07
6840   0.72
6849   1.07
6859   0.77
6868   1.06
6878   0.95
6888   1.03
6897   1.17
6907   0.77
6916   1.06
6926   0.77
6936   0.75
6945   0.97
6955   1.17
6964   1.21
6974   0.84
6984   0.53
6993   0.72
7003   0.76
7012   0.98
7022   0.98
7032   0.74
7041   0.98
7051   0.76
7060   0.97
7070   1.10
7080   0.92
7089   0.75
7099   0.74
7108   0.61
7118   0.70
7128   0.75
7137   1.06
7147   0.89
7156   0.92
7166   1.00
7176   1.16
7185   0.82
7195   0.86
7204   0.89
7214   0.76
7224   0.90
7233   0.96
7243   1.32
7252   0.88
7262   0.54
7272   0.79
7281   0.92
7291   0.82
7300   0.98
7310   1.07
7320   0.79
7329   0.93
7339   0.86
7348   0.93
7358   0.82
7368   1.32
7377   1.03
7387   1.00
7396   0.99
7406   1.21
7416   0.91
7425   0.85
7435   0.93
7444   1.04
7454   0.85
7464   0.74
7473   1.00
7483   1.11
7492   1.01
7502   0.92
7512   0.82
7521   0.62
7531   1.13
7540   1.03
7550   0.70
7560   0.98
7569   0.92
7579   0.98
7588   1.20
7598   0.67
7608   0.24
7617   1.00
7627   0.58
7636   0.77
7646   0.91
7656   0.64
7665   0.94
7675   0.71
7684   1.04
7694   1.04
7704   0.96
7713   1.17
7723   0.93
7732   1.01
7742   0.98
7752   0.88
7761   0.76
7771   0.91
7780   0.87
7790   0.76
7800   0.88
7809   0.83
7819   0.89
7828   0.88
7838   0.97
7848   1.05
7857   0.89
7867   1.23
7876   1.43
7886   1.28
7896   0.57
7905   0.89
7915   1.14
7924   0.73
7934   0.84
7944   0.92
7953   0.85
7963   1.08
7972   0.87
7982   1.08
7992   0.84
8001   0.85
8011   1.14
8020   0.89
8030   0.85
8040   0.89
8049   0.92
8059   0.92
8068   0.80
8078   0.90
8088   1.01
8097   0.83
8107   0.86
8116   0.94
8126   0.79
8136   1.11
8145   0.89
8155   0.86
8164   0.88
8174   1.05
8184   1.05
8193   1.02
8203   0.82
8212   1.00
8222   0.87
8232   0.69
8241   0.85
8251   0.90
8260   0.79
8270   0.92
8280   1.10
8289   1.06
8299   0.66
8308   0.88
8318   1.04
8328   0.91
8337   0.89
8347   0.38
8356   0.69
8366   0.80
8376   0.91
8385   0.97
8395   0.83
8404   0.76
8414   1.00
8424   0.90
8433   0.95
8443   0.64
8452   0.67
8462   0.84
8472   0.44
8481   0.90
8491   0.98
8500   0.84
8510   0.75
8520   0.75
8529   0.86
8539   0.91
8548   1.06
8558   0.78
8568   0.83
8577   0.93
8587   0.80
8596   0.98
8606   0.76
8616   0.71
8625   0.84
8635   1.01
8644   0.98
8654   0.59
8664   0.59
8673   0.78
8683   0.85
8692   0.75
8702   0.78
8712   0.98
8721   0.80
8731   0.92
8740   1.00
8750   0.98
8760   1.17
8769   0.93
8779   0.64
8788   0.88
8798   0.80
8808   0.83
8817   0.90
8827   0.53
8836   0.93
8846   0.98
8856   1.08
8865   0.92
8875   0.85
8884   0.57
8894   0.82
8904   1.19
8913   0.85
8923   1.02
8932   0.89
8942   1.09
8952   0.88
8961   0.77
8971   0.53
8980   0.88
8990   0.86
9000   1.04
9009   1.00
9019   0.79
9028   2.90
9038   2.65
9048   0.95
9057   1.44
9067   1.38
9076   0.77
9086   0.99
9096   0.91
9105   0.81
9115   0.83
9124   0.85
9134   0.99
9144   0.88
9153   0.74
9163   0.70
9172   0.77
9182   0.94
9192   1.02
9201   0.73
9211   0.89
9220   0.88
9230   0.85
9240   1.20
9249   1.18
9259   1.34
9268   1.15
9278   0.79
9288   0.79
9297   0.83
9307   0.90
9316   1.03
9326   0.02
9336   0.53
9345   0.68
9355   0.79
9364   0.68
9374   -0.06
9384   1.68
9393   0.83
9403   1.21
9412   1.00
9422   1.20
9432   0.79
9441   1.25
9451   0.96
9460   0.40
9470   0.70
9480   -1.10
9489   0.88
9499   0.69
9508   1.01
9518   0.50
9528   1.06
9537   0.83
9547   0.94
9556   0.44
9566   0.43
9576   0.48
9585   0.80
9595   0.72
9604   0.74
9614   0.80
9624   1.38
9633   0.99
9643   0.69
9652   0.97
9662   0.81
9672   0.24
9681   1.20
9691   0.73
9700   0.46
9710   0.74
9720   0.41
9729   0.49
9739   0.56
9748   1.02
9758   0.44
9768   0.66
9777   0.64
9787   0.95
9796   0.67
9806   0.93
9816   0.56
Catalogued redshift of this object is 0.38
